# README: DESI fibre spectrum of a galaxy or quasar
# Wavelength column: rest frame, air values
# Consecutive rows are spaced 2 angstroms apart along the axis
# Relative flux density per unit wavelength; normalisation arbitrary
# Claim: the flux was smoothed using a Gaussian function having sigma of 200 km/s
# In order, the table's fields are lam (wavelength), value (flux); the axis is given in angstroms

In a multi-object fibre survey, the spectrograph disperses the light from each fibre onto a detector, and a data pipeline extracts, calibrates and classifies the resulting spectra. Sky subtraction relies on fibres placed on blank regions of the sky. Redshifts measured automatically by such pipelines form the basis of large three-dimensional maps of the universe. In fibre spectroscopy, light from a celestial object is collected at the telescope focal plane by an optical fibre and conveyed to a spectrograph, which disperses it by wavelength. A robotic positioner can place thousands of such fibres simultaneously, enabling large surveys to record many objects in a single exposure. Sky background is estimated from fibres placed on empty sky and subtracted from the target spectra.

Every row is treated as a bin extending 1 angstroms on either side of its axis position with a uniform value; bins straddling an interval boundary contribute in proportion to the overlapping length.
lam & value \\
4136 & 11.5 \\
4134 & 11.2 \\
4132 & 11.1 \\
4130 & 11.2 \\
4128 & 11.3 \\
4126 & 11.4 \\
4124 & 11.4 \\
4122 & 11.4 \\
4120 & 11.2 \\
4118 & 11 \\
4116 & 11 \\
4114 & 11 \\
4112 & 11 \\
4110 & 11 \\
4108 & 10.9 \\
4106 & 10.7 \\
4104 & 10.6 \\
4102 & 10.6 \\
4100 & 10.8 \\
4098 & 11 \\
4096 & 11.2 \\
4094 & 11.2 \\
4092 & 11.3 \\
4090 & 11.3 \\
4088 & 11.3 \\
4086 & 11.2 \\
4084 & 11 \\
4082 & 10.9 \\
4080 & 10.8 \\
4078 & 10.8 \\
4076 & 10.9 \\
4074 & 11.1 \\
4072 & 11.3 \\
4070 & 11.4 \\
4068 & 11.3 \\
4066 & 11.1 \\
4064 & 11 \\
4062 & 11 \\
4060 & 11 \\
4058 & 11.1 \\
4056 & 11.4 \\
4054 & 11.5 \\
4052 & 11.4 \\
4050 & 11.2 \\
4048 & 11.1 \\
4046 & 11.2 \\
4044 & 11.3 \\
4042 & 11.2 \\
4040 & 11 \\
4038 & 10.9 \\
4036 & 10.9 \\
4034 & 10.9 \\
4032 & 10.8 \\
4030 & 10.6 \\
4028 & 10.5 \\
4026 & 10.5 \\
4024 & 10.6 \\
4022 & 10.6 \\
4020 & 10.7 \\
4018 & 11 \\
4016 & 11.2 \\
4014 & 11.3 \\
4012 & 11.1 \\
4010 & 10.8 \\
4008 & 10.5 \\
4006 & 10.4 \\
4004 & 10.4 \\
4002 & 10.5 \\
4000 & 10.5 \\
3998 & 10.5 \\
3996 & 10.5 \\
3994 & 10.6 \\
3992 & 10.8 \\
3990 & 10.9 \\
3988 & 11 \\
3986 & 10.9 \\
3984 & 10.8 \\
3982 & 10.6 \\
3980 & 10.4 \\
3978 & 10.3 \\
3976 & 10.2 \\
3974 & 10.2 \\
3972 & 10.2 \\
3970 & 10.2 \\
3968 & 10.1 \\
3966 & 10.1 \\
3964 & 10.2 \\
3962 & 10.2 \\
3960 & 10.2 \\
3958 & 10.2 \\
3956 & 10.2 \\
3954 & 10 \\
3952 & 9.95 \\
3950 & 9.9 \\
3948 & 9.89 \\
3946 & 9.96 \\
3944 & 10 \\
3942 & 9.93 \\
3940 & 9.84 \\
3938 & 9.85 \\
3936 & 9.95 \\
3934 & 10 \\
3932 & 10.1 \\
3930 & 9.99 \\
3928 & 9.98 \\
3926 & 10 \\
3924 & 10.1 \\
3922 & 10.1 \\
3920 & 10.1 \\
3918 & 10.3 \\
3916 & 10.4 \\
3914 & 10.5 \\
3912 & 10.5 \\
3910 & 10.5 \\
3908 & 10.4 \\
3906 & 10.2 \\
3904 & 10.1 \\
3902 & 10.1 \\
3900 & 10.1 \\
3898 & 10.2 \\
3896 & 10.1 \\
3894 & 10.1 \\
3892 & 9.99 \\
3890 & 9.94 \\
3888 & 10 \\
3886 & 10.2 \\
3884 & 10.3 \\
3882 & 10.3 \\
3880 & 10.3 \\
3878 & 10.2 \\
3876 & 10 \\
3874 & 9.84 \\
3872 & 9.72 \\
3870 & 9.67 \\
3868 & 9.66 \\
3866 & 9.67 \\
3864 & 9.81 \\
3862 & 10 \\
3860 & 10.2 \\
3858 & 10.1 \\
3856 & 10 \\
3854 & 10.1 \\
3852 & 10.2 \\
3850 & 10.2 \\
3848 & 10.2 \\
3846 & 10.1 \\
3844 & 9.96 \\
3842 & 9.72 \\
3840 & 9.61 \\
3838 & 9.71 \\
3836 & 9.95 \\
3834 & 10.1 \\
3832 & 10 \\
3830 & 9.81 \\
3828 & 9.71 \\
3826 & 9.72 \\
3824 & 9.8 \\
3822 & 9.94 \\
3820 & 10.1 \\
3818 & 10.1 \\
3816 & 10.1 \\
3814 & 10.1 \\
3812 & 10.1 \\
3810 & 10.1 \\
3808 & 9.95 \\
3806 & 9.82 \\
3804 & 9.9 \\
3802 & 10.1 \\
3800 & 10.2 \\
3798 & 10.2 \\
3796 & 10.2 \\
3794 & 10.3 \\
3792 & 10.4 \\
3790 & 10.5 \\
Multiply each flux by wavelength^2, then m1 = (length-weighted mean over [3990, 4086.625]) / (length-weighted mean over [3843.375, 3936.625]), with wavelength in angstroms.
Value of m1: 1.17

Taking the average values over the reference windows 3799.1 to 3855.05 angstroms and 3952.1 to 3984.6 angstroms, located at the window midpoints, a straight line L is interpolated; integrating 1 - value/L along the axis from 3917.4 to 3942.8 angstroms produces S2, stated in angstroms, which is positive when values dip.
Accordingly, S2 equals 0.39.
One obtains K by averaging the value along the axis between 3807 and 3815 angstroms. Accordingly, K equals 10.1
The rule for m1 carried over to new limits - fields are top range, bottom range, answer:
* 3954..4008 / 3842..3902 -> 1.10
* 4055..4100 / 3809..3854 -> 1.26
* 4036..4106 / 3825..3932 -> 1.22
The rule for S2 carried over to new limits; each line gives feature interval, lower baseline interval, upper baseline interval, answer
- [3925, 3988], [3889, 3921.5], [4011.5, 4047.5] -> 2.1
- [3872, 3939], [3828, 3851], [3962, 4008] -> 0.2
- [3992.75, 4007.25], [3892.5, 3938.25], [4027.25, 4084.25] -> 0.3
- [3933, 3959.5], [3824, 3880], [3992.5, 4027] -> 1.0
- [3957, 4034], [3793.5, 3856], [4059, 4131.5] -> 0.9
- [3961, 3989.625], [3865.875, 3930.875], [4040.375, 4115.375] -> 0.4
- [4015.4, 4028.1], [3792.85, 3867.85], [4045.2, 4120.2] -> 0.1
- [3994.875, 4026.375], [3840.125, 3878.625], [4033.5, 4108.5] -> 0.2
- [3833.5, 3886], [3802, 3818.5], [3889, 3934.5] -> 0.5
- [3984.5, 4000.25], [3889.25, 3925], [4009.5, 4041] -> -0.1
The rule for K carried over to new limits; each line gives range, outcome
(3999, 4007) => 10.4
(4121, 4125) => 11.4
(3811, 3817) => 10.1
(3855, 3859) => 10.1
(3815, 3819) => 10.1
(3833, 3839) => 9.92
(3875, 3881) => 10.2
